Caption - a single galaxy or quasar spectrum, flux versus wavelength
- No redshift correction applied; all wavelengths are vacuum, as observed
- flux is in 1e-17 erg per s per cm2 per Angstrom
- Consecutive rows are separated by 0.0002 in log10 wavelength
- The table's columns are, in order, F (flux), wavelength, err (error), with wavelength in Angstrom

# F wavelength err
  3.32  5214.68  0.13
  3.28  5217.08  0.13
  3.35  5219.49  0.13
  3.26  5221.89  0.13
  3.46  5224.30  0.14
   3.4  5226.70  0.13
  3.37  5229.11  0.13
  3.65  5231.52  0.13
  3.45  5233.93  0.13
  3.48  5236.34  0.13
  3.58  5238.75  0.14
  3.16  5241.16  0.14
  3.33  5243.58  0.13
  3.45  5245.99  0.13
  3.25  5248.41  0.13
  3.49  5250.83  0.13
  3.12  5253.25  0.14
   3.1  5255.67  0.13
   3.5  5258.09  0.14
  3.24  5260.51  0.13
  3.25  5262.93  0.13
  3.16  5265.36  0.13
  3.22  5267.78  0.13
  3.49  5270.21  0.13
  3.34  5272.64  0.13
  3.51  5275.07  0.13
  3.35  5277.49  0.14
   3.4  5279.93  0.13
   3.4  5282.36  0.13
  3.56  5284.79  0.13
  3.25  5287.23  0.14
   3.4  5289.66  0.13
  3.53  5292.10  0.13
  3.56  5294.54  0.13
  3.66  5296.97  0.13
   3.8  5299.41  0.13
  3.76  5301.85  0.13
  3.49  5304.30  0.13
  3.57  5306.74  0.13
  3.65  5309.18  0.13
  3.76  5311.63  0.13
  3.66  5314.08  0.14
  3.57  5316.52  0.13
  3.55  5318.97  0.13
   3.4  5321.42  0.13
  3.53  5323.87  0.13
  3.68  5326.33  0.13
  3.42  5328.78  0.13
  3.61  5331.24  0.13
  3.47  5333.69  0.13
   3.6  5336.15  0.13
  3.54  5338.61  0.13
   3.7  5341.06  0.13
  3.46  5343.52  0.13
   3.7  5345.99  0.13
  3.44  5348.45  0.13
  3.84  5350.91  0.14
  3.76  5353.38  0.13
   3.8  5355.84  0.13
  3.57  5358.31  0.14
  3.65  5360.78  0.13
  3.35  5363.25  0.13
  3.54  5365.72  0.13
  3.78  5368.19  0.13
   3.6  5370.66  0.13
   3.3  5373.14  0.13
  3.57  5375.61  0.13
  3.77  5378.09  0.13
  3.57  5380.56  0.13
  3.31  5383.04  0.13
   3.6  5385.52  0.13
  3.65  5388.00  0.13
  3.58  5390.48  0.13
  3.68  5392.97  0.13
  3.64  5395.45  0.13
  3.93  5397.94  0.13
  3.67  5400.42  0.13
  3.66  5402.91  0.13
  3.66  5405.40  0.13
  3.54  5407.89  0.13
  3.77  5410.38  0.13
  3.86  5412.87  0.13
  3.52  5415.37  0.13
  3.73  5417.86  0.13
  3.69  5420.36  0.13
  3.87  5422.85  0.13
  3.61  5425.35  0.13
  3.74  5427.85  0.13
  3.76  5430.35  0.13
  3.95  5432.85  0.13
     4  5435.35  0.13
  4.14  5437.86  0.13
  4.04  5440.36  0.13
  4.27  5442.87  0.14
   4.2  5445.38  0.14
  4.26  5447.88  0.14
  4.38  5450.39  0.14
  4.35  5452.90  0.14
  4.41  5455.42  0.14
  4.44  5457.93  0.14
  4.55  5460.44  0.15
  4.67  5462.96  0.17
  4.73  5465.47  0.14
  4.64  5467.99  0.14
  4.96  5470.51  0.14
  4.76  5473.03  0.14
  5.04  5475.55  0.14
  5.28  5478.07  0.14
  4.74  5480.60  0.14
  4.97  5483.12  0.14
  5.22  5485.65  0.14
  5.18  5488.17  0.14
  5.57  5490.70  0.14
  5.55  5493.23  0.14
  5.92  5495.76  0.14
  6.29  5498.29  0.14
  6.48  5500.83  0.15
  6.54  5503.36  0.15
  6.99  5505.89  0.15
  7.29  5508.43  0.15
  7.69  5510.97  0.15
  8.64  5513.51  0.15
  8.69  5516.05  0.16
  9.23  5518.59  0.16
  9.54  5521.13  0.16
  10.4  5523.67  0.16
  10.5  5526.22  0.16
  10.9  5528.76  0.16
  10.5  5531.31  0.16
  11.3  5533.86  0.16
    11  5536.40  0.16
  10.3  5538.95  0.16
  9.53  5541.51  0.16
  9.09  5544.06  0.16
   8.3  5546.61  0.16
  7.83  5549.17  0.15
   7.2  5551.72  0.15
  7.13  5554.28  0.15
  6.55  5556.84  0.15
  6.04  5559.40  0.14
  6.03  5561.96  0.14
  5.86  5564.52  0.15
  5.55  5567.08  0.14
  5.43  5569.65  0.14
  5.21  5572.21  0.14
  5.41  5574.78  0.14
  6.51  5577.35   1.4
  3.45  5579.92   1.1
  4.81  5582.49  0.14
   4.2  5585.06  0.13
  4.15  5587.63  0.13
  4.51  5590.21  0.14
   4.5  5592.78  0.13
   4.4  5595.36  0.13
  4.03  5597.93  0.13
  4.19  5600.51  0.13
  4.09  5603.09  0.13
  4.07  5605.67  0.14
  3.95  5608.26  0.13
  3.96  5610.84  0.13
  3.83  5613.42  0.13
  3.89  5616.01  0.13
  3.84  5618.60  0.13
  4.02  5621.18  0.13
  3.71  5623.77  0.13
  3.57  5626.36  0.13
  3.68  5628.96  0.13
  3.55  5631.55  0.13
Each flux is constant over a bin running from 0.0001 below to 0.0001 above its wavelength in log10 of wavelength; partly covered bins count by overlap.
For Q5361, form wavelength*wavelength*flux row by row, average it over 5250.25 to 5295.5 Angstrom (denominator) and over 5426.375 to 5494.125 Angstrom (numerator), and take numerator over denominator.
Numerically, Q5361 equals 1.5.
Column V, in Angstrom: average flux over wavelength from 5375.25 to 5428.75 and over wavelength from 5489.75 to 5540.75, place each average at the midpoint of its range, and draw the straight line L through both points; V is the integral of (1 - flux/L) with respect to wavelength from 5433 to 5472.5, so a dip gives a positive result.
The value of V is 9.65 Angstrom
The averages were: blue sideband 3.67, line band 4.4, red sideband 8.5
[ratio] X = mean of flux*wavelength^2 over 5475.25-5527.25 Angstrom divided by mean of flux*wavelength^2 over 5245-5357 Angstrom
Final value 2.14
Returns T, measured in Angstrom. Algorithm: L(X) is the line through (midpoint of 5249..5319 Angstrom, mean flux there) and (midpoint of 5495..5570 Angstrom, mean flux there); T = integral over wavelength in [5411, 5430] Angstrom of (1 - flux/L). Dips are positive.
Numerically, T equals 7.3 Angstrom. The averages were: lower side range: 3.46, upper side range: 8.14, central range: 3.72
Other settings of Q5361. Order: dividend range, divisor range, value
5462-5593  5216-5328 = 2.16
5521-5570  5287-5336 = 2.58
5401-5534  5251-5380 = 1.68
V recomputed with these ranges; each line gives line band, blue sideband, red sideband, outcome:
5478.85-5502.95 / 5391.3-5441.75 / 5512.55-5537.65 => 7.5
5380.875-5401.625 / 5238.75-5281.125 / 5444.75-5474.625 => 2.5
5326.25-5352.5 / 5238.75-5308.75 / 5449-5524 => 3.9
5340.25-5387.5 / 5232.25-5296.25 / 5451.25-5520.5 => 9.3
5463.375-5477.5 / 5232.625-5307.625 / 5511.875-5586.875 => 3.6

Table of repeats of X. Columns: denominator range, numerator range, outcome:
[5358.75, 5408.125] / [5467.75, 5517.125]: 1.75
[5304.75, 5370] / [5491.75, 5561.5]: 2.48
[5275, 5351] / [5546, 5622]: 1.57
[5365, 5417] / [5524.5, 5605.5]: 1.96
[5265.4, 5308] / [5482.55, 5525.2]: 2.22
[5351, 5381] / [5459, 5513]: 1.63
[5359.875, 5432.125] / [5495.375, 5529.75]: 2.37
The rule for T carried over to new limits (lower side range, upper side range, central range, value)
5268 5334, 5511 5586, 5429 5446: 5.3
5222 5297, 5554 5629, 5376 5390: 1.0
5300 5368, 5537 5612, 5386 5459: 8.5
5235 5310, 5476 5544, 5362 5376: 4.6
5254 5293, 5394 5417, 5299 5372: -1.9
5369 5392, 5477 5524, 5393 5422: 3.9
